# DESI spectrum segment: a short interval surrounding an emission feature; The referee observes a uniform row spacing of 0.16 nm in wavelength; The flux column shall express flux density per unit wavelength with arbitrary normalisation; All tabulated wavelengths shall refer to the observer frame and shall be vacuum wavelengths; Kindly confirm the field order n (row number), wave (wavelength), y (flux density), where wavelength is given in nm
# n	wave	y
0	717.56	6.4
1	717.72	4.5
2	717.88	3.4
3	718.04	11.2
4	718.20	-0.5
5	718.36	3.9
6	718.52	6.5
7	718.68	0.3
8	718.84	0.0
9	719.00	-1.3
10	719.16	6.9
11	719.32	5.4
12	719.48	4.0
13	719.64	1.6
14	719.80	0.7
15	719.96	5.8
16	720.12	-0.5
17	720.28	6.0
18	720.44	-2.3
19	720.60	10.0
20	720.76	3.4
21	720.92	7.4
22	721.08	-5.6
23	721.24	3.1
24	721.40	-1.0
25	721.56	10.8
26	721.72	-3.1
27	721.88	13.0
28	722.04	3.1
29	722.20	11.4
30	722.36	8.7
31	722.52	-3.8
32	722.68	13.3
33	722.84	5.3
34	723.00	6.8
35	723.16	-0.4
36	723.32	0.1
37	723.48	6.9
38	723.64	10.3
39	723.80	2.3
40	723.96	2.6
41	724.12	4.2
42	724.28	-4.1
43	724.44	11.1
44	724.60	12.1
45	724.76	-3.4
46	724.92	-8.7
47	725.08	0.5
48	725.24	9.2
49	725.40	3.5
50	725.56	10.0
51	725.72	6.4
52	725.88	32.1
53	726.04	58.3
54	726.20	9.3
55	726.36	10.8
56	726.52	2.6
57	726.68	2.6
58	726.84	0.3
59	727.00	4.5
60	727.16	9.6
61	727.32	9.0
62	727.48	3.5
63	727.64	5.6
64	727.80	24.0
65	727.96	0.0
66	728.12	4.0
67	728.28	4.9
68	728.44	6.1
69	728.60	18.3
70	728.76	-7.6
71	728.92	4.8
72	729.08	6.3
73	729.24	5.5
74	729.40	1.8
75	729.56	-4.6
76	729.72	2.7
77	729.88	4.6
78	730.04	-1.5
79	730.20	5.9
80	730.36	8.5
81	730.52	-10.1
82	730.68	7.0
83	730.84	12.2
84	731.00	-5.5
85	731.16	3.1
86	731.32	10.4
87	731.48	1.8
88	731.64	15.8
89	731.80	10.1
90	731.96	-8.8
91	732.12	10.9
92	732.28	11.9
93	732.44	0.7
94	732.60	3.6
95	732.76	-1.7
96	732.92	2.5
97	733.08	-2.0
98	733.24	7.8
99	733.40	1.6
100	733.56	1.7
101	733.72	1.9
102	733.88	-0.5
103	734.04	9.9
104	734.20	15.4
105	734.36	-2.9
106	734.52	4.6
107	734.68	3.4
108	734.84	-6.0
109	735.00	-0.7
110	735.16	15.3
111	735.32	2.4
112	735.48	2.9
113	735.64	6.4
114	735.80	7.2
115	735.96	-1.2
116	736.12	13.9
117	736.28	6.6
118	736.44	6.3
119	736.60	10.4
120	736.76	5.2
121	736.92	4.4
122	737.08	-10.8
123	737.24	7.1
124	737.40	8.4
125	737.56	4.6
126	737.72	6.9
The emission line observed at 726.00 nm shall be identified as Halpha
